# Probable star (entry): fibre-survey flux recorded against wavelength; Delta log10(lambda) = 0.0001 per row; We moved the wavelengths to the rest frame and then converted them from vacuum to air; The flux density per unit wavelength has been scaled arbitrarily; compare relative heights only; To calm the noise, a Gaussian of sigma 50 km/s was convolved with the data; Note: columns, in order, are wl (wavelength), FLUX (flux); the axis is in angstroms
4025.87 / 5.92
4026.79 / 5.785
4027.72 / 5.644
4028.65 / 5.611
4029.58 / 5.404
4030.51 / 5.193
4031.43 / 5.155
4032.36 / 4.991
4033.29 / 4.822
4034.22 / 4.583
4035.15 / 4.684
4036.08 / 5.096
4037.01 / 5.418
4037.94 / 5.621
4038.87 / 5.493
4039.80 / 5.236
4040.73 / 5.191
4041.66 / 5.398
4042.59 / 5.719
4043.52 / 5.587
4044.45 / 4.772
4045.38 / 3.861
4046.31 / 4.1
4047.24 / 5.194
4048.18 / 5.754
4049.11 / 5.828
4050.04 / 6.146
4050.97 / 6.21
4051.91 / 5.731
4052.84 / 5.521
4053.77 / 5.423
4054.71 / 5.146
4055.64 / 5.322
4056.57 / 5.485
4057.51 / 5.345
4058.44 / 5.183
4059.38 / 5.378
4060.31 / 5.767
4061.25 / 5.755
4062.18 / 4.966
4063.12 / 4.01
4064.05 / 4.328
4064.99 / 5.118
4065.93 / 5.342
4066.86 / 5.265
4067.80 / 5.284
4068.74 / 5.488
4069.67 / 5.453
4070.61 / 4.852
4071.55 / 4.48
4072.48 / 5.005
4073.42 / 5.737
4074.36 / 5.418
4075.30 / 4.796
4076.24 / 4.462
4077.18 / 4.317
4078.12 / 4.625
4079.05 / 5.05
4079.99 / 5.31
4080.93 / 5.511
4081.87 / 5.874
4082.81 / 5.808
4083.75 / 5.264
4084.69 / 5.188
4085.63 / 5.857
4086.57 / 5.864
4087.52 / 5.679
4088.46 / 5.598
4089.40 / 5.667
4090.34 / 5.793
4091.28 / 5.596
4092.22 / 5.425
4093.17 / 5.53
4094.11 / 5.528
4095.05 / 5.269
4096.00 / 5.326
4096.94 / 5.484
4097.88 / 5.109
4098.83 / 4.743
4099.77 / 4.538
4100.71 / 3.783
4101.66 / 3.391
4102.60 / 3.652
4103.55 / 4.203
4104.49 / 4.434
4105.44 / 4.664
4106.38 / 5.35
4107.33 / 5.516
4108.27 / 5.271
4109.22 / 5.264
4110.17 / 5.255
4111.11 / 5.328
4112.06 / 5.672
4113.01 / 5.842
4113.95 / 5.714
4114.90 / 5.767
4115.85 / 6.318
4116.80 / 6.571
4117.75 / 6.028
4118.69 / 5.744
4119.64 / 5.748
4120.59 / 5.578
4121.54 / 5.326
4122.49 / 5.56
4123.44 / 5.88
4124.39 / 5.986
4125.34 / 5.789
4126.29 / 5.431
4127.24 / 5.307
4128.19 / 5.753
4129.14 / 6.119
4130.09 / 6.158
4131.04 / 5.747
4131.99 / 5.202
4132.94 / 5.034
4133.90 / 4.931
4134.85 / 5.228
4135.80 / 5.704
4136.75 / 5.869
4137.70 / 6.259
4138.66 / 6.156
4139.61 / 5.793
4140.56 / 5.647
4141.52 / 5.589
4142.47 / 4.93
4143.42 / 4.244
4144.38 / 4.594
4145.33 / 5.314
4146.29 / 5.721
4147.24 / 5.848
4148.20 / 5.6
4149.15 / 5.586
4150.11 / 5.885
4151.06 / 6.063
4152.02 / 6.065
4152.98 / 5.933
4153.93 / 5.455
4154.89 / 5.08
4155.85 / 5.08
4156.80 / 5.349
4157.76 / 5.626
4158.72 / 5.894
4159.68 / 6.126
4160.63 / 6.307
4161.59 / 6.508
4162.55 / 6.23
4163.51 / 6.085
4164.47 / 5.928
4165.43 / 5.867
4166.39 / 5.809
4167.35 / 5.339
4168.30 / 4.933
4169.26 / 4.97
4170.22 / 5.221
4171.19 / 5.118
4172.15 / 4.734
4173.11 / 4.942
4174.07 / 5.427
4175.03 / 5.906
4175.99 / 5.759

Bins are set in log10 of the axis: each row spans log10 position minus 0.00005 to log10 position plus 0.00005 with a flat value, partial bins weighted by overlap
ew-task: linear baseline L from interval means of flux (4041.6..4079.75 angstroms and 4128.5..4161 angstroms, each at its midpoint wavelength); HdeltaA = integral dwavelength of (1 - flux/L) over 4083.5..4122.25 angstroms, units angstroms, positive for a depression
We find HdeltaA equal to 0.5 angstroms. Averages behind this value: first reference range 5.18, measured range 5.32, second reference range 5.59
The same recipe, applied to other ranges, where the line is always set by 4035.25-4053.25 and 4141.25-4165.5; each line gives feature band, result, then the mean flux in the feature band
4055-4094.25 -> 1.1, 5.28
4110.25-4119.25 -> -0.5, 5.86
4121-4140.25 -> -0.3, 5.66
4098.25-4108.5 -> 1.9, 4.49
